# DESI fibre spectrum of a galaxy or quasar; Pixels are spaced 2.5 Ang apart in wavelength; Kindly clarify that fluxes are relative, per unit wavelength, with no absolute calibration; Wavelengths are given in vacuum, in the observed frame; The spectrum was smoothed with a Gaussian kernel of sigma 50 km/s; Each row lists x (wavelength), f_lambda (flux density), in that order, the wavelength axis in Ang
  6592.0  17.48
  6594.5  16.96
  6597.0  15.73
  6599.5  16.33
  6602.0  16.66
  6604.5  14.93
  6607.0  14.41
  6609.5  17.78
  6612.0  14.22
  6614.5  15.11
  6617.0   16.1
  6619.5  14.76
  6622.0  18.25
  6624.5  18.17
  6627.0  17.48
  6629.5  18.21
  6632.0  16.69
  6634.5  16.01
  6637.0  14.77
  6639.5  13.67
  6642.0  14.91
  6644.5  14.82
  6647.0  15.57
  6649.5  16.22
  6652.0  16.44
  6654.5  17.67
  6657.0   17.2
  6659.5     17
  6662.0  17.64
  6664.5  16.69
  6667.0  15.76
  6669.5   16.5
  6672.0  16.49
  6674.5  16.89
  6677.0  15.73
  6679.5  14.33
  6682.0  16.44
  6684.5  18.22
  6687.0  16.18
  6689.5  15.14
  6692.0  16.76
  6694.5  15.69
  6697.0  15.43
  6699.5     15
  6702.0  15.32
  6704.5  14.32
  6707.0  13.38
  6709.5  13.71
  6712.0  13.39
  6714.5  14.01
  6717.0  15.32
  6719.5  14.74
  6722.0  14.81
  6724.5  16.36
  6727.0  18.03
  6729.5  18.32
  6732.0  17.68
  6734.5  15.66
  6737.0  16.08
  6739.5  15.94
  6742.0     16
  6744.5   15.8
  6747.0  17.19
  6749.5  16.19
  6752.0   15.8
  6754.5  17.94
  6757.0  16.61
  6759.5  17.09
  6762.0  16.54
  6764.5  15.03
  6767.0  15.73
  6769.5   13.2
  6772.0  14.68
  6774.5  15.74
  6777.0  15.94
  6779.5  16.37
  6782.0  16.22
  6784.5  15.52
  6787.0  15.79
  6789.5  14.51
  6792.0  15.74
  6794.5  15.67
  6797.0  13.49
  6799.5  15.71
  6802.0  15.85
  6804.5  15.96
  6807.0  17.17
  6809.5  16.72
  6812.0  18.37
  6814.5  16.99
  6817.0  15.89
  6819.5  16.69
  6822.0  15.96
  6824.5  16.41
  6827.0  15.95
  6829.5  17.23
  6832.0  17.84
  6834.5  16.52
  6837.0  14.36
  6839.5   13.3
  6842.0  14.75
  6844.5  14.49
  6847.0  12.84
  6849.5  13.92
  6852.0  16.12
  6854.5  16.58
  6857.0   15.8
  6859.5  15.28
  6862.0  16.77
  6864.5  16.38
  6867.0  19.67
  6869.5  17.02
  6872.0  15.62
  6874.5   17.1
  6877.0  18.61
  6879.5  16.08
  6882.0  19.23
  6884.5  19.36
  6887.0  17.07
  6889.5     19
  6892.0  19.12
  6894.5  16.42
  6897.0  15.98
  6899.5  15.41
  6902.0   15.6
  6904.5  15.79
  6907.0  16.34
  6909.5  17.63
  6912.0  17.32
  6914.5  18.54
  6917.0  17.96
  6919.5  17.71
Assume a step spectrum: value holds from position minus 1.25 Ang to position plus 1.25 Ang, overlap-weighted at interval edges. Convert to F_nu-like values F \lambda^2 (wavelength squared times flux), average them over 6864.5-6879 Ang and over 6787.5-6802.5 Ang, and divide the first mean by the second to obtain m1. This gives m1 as 1.18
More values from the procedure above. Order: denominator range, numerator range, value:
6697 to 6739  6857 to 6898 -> 1.18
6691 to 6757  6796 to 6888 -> 1.07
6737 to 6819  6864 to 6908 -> 1.11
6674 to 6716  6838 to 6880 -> 1.09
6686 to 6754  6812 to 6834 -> 1.10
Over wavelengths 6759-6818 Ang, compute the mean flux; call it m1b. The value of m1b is 15.8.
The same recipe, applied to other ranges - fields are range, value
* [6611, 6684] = 16.2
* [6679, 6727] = 15.3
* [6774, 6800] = 15.5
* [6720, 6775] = 16.2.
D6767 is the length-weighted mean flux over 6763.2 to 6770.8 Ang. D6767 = 14.7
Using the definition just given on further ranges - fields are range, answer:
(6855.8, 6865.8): 16.1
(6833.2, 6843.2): 14.7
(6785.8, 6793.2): 15.3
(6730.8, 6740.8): 16.3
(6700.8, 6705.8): 14.8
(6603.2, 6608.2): 14.7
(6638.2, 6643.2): 14.3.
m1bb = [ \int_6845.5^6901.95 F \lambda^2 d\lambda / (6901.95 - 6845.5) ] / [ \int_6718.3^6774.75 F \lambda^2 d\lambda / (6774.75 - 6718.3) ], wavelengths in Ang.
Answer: 1.1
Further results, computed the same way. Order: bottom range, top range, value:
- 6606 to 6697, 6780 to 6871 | 1.03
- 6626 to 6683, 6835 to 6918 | 1.09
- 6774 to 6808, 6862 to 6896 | 1.16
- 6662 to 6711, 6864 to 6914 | 1.17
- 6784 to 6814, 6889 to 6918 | 1.10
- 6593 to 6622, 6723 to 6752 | 1.09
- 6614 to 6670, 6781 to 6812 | 1.01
